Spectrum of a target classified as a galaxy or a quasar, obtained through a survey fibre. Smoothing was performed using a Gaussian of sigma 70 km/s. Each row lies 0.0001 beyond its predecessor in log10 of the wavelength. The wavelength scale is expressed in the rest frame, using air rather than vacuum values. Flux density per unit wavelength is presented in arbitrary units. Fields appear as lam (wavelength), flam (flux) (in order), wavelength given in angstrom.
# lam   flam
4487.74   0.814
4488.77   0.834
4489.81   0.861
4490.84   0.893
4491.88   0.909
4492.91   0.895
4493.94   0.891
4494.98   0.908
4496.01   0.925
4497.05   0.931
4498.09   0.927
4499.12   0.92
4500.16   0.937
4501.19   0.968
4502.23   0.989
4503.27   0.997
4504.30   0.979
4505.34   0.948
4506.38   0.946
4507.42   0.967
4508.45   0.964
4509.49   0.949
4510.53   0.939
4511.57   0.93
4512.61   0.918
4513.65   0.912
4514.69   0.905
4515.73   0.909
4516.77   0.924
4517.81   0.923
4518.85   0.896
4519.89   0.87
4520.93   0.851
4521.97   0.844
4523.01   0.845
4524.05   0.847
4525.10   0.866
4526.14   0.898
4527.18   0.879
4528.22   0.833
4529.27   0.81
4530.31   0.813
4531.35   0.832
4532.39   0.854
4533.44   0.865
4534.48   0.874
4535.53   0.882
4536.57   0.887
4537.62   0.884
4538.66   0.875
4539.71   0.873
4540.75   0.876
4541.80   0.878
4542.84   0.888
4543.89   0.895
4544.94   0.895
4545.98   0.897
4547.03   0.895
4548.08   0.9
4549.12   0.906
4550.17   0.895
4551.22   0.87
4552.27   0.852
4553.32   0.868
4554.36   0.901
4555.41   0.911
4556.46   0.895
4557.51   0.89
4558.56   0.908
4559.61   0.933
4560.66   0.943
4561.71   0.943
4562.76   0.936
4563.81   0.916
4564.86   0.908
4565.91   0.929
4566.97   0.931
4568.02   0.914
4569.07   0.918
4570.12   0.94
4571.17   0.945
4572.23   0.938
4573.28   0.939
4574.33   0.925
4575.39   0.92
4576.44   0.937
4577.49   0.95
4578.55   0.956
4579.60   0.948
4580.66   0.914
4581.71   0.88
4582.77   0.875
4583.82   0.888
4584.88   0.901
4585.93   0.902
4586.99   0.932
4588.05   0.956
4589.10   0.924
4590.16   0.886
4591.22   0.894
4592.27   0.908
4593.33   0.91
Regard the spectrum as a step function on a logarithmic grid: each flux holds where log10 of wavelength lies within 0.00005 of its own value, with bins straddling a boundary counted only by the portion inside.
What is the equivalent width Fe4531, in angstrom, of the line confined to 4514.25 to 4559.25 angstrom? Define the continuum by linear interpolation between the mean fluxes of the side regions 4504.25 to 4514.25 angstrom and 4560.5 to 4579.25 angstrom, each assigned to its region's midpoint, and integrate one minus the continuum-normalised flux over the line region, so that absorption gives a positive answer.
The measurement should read 2.87 angstrom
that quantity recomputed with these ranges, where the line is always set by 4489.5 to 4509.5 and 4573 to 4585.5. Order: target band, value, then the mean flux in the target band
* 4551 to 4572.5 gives 0.20 angstrom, 0.914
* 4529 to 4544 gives 1.01 angstrom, 0.866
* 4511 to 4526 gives 0.69 angstrom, 0.889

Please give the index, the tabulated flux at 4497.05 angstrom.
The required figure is 0.931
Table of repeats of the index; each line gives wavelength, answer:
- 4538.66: 0.875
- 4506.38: 0.946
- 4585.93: 0.902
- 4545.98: 0.897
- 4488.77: 0.834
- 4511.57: 0.93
